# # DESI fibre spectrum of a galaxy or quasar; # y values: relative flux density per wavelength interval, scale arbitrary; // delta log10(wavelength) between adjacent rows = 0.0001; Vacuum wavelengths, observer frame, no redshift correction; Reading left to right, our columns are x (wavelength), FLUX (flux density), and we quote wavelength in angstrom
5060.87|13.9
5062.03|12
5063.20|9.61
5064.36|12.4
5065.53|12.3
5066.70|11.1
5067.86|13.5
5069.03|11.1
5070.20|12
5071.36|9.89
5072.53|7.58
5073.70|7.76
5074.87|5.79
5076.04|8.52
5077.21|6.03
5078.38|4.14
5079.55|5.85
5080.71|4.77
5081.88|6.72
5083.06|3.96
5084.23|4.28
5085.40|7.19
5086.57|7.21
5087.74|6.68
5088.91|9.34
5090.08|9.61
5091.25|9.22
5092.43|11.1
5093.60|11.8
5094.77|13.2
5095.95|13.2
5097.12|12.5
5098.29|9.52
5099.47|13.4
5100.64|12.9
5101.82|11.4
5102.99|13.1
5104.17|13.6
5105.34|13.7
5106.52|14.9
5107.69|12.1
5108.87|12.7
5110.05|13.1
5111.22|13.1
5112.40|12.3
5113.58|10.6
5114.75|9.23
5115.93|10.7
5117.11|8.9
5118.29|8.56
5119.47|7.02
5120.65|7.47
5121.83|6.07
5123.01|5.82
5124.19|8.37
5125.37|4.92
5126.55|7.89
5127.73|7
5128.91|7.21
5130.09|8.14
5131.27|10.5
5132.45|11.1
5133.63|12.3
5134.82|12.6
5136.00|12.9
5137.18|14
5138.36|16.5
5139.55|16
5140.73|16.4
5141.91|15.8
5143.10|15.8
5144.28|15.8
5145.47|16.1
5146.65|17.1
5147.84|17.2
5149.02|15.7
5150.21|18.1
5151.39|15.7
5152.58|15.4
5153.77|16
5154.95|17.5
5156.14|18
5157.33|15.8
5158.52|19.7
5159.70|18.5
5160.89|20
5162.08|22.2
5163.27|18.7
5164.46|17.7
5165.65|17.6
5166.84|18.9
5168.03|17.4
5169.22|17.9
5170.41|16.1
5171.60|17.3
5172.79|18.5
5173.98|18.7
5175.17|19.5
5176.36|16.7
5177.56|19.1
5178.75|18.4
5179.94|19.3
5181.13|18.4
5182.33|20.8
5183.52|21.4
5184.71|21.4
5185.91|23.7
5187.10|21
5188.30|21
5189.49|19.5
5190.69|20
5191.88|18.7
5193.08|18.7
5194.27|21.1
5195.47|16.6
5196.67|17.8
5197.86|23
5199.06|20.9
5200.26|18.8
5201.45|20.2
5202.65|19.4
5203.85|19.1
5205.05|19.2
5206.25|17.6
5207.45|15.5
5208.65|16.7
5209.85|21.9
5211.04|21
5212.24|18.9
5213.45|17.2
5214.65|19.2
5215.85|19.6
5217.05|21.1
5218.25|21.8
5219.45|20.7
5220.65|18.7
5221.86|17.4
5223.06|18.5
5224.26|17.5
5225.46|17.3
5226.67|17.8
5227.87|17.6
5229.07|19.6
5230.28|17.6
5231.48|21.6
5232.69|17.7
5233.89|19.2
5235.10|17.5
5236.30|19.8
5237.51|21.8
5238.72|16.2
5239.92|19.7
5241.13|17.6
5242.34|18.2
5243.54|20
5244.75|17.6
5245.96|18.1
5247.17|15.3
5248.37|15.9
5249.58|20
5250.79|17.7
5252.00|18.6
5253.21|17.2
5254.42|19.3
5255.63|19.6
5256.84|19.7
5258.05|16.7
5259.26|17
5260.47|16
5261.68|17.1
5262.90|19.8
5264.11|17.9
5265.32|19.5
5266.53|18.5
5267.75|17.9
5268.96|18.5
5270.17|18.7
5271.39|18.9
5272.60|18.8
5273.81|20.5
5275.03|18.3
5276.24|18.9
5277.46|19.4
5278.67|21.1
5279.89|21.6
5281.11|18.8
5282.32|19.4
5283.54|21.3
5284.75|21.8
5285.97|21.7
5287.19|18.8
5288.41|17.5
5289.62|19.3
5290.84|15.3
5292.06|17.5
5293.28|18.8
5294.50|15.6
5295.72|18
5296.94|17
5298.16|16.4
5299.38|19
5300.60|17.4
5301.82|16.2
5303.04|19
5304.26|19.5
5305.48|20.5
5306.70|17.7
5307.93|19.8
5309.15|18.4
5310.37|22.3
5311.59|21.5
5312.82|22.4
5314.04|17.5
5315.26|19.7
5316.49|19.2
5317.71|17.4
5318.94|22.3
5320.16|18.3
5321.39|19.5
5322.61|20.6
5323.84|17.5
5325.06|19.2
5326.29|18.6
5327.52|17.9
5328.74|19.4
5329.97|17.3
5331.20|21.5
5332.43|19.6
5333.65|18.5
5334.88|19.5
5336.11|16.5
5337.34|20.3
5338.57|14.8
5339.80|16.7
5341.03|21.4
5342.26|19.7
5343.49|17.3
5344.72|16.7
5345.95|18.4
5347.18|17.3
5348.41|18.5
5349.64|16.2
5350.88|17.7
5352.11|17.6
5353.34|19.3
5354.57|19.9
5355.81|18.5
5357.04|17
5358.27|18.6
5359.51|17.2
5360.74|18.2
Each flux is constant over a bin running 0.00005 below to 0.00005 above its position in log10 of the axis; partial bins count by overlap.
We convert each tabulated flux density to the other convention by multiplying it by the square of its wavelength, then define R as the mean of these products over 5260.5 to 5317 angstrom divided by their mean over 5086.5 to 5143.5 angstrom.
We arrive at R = 1.8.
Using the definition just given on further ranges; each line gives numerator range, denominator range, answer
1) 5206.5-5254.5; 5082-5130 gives 1.99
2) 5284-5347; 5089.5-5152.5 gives 1.68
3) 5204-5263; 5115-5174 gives 1.35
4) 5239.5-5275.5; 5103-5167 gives 1.42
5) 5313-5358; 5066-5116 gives 2.04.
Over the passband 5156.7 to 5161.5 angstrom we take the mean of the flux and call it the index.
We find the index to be 18.5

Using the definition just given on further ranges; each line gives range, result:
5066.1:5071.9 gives 11.5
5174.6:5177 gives 18.1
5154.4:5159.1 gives 17.7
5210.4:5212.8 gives 20.1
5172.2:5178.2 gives 18.5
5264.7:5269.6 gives 18.6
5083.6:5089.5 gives 6.93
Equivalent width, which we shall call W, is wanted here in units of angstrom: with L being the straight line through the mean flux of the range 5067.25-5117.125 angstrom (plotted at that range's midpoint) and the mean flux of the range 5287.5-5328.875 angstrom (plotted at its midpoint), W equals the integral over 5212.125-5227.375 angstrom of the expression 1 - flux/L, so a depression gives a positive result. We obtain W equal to -3.8 angstrom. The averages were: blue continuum 9.98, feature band 18.9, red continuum 18.7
